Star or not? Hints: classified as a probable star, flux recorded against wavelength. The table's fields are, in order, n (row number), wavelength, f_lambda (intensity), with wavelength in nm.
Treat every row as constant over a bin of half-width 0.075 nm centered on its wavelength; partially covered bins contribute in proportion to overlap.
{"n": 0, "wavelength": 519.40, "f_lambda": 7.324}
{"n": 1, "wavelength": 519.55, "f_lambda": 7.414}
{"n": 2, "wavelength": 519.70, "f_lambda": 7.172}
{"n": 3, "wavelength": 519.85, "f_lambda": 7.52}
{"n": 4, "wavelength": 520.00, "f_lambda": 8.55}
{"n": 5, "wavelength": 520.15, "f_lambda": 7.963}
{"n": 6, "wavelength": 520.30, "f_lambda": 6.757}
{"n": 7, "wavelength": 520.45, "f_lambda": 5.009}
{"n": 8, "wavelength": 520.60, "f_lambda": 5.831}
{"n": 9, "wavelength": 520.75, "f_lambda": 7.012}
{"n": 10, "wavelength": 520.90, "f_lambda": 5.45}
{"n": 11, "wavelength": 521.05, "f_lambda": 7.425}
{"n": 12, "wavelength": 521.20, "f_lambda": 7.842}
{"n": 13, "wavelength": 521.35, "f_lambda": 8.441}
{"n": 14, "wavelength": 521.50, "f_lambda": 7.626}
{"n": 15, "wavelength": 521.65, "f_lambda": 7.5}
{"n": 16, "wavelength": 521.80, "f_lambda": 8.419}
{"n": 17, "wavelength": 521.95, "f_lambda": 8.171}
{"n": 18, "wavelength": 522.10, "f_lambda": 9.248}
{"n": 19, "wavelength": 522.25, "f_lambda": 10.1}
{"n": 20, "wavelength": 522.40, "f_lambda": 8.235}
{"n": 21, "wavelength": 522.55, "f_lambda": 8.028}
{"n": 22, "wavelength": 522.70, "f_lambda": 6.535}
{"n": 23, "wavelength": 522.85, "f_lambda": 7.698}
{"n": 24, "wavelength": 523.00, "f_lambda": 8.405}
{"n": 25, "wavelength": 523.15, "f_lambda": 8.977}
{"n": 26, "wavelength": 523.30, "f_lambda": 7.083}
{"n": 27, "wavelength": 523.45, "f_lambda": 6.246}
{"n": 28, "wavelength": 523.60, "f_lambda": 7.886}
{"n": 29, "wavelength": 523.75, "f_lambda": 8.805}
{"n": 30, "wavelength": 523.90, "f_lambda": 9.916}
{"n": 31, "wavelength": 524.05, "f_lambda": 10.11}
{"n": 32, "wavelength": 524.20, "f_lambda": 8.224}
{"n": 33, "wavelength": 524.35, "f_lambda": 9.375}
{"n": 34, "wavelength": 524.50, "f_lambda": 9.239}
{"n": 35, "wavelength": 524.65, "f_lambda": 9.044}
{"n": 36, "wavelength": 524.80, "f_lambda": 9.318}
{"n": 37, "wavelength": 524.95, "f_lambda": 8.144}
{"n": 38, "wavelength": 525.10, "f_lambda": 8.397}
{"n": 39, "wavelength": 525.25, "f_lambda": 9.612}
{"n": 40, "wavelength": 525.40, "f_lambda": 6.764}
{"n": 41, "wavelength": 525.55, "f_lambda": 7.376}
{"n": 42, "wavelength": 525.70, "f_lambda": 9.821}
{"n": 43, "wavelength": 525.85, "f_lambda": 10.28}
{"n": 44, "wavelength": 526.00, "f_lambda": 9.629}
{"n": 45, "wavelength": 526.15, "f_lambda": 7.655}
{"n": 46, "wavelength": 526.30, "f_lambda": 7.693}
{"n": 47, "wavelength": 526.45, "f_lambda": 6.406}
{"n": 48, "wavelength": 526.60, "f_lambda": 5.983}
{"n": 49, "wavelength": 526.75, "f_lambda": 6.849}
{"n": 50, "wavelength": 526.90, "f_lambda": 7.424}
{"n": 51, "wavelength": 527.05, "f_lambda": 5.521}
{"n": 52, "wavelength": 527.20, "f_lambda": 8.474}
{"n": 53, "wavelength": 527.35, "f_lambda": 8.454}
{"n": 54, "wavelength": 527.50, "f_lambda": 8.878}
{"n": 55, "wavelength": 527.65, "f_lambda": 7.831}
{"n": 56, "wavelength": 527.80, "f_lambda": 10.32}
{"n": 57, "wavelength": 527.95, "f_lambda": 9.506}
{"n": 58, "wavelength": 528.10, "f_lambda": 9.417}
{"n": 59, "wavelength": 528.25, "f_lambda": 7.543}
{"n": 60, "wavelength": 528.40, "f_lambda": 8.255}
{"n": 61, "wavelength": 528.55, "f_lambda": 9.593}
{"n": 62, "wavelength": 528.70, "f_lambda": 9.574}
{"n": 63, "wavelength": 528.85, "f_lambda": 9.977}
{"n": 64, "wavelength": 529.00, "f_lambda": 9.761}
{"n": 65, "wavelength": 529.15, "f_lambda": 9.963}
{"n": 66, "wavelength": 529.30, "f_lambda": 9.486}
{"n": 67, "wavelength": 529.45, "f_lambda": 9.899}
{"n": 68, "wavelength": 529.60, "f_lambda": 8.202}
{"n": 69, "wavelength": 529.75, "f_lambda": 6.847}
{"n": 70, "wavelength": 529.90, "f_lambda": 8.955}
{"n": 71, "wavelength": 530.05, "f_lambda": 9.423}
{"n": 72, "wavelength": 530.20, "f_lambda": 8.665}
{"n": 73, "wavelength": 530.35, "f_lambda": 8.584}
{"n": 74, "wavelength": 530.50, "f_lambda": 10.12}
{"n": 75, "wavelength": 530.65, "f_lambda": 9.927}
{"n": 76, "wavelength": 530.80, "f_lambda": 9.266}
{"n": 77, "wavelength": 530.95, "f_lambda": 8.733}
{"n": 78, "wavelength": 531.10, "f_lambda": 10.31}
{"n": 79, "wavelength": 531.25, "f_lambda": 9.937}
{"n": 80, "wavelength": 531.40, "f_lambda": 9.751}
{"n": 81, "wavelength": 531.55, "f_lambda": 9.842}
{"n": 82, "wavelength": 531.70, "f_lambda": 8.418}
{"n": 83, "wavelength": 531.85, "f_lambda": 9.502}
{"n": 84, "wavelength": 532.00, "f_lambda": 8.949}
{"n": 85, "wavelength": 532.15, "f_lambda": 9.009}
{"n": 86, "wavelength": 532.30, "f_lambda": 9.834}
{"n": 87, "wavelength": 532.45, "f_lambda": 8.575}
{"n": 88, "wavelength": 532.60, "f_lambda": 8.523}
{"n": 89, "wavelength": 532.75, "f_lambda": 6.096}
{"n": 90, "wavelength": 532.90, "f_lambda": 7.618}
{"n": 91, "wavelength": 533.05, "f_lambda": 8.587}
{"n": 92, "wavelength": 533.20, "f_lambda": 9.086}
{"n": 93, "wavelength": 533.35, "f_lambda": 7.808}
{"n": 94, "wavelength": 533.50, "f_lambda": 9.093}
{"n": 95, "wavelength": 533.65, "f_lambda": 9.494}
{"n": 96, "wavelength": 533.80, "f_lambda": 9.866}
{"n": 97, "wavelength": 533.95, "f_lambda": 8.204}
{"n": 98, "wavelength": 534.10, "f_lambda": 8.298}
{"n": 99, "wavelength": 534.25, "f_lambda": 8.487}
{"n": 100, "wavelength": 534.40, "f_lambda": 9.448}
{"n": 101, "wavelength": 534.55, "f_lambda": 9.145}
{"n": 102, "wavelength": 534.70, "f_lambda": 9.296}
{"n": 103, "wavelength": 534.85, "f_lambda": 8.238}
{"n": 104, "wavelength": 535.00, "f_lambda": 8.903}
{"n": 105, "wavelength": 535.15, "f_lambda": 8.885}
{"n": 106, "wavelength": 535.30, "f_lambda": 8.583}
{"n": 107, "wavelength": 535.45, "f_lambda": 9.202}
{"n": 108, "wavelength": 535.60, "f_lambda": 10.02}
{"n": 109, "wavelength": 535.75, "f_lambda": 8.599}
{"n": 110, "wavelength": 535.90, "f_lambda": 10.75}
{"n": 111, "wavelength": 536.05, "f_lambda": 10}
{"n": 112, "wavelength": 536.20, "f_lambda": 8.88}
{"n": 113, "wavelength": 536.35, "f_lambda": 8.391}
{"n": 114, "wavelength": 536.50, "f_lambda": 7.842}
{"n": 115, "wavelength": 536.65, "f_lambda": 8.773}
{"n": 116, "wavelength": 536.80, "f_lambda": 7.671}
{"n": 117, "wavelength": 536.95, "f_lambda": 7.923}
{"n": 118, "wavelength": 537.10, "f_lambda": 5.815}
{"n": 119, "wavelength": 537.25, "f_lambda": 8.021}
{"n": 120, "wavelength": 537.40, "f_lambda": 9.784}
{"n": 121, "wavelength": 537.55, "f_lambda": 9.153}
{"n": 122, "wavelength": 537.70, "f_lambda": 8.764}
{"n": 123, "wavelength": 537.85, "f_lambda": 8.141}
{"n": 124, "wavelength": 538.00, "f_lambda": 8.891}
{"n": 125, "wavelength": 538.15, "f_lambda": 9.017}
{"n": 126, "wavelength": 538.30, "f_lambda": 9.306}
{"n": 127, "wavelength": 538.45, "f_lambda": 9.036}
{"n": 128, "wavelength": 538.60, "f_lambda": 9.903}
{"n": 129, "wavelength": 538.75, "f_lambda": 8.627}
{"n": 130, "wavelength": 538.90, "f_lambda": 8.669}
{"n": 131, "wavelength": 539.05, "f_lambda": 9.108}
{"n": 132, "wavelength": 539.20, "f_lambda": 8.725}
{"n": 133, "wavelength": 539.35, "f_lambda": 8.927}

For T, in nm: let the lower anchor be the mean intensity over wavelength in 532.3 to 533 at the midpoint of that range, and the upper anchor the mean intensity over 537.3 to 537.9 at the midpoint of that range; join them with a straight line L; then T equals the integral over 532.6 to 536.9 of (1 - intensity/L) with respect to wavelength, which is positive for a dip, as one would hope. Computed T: -0.19 nm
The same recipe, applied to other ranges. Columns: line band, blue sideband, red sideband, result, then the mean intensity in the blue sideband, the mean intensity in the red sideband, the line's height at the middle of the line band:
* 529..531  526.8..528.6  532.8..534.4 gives -0.15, 8.4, 8.65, 8.5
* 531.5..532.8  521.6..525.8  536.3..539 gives -0.04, 8.47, 8.55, 8.52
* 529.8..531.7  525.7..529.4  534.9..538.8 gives -0.16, 8.56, 8.8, 8.64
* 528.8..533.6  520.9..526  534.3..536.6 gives -0.10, 8.41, 9.07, 8.83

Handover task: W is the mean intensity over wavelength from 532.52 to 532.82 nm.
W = 7.35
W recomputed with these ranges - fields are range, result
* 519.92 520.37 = 7.77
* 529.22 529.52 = 9.69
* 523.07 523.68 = 7.57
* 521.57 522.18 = 8.34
